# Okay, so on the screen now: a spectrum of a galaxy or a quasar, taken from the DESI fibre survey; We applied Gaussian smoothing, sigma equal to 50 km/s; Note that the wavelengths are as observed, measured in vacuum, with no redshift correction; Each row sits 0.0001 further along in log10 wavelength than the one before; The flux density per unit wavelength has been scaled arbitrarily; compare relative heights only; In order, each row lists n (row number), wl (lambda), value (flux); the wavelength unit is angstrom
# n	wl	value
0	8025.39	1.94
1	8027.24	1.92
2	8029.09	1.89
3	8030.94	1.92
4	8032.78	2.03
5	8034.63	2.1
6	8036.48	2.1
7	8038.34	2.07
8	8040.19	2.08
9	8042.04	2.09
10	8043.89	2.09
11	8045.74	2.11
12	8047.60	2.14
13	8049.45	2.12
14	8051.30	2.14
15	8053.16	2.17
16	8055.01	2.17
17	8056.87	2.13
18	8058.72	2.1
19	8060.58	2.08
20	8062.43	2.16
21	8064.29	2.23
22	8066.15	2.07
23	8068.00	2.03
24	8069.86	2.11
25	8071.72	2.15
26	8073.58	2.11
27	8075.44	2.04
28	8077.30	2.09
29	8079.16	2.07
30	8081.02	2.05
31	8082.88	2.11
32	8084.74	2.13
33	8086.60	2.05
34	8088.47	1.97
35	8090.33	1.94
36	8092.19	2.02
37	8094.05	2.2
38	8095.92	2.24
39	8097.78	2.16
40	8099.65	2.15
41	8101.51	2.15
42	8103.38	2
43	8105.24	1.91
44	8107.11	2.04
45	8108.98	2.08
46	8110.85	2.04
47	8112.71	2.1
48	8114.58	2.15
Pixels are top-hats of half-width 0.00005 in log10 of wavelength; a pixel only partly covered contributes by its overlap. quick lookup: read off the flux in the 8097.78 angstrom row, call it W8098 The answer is 2.16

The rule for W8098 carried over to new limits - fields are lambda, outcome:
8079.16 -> 2.07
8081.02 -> 2.05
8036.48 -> 2.1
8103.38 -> 2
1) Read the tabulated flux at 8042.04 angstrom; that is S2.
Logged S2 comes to 2.09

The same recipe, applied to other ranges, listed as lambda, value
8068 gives 2.03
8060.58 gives 2.08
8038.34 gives 2.07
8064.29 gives 2.23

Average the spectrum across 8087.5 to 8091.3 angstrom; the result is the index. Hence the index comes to 1.96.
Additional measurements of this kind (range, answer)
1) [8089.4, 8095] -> 2.05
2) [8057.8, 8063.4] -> 2.11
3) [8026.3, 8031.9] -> 1.91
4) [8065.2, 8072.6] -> 2.09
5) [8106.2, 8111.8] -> 2.05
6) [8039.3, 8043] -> 2.09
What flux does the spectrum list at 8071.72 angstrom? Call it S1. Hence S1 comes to 2.15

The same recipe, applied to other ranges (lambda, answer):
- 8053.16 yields 2.17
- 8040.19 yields 2.08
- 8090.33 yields 1.94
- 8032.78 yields 2.03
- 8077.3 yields 2.09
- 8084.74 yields 2.13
